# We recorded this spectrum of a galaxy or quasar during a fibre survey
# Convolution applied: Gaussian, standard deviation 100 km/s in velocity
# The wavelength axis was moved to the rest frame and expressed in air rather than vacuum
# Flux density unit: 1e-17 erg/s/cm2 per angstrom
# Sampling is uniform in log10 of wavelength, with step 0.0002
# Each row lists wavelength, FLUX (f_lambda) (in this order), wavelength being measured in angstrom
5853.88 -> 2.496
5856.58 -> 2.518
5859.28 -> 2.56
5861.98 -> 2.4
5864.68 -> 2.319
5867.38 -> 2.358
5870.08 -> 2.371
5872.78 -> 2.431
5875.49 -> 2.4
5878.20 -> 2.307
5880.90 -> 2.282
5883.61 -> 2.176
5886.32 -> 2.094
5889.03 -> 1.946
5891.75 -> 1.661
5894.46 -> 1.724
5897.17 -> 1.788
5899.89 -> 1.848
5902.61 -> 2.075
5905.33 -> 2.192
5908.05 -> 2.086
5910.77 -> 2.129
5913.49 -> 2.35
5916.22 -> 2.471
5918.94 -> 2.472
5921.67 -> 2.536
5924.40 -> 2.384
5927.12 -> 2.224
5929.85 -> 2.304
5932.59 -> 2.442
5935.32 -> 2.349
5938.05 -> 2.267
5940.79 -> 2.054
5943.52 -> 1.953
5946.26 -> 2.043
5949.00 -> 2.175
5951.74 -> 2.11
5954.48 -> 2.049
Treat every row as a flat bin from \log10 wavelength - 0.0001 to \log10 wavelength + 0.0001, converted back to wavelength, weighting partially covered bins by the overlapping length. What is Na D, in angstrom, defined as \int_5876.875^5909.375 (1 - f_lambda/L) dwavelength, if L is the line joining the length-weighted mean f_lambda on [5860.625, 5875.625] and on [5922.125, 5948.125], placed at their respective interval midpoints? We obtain 4.35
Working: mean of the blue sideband 2.38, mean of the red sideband 2.23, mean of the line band 2.01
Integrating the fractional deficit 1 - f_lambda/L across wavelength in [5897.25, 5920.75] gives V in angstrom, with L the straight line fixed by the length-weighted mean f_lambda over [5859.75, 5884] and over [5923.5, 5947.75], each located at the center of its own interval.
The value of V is 0.9 angstrom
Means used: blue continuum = 2.35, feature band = 2.19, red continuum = 2.22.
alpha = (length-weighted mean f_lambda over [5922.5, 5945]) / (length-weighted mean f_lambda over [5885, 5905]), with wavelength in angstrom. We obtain 1.19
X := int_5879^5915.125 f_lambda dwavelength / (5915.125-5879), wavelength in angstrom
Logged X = 2.03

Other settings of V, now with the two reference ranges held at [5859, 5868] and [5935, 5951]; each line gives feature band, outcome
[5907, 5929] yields -1.24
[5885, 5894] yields 1.66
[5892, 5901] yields 2.03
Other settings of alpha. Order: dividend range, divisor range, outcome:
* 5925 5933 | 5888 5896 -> 1.31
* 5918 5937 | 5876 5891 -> 1.11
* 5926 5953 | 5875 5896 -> 1.06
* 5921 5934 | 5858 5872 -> 0.99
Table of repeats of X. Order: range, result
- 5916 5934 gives 2.4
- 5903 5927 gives 2.31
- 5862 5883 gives 2.35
